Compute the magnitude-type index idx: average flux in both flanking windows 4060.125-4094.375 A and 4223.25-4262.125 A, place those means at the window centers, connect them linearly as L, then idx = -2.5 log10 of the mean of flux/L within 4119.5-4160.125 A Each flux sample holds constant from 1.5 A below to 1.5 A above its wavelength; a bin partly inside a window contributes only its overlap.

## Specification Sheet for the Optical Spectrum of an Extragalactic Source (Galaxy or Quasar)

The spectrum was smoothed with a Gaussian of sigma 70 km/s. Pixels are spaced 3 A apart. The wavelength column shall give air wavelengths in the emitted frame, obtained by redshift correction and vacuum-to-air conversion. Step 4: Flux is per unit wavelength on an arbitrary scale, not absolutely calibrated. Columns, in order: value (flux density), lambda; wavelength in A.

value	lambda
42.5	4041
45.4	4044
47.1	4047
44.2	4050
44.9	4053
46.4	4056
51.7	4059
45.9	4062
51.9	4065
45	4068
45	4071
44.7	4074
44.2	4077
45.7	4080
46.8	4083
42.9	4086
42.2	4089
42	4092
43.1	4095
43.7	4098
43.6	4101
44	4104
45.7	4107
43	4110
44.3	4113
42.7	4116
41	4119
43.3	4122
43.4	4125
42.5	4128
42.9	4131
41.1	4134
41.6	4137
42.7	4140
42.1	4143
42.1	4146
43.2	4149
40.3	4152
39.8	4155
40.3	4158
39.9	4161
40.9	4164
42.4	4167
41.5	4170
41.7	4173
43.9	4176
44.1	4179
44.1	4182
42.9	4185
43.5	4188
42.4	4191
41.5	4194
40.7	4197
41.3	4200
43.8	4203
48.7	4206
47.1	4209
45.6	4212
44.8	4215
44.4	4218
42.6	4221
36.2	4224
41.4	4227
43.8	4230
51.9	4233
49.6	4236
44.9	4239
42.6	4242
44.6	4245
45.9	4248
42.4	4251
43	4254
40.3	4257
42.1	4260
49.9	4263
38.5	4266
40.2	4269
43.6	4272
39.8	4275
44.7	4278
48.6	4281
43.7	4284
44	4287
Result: 0.07 mag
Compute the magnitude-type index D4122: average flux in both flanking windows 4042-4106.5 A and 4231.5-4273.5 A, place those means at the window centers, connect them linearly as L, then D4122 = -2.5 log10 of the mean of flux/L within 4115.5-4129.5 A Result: 0.06 mag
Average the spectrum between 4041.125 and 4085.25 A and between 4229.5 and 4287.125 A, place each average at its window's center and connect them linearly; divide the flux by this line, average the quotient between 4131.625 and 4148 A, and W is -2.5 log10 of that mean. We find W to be 0.084 mag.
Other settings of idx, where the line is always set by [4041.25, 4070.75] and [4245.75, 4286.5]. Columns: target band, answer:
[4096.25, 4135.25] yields 0.062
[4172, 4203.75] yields 0.046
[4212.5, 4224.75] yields 0.036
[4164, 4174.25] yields 0.079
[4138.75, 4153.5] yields 0.079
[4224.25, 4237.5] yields -0.044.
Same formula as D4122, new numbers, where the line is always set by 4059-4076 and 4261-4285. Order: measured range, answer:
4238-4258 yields 0.01 mag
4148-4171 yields 0.11 mag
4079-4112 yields 0.06 mag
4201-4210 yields -0.04 mag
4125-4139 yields 0.09 mag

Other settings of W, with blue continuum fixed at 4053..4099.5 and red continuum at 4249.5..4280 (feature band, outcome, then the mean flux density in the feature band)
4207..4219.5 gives -0.056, 45.6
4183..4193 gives 0.020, 42.9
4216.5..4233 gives 0.014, 42.6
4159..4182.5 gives 0.045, 42.2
